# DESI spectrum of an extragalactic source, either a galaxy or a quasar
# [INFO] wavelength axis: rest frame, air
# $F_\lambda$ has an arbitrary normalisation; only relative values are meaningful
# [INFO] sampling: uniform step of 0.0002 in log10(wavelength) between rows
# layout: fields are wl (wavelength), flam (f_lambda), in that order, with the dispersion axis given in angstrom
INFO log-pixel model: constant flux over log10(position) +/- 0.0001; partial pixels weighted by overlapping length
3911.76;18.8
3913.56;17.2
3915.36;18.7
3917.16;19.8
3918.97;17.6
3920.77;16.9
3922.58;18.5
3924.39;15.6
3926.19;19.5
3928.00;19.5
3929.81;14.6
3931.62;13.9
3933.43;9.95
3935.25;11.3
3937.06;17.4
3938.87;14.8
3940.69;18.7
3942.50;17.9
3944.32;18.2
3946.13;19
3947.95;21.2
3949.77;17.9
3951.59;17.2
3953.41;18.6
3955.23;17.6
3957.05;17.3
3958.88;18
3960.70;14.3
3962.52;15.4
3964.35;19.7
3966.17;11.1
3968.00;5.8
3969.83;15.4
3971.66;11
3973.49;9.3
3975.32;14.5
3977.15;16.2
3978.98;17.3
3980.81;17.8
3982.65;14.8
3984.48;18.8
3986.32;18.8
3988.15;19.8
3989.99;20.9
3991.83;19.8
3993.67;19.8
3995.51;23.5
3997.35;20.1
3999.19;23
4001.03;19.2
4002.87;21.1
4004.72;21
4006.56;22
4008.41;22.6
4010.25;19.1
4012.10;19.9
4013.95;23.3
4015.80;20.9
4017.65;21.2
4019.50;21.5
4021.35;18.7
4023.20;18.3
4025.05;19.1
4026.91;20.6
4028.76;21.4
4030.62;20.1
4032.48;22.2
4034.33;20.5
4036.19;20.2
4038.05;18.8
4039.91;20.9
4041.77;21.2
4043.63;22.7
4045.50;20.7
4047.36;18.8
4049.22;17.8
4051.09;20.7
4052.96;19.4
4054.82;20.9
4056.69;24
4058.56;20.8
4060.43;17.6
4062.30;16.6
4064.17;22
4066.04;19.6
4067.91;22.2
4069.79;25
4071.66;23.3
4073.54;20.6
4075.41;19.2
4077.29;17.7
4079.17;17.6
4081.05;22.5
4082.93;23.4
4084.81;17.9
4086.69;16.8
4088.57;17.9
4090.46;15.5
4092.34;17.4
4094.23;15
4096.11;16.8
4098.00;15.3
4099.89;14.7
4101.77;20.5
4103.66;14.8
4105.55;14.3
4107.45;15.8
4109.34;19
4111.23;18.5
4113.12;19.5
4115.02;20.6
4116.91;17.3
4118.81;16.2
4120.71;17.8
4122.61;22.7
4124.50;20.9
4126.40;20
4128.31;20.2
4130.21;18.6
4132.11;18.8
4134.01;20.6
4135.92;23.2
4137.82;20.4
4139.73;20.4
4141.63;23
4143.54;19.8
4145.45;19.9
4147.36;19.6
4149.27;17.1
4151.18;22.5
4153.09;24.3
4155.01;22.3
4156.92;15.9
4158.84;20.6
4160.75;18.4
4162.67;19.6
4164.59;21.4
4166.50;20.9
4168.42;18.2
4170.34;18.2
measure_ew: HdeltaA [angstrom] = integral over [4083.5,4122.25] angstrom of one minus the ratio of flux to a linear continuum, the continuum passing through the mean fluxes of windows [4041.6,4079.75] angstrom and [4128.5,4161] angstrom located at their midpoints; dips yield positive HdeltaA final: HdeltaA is 6.0 angstrom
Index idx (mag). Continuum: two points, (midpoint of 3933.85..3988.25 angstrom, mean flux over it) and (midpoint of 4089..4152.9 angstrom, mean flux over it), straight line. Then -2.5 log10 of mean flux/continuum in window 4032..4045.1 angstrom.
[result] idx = -0.200 mag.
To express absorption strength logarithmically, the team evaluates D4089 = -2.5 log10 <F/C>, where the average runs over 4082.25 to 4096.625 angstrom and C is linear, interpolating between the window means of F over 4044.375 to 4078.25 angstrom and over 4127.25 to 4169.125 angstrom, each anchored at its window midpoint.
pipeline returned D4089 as 0.16 mag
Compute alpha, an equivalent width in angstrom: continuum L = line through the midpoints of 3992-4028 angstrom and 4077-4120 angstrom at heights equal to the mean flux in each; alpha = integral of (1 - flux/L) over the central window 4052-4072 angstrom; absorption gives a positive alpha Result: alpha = -2.2 angstrom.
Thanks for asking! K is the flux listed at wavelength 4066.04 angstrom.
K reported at 19.6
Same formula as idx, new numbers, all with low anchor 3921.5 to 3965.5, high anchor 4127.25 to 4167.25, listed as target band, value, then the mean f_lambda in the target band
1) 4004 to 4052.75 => -0.123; 20.5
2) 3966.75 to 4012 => -0.016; 18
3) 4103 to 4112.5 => 0.183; 16.6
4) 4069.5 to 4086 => -0.077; 20.6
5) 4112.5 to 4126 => 0.031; 19.3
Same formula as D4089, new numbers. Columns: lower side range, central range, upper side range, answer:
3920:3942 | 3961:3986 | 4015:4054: 0.22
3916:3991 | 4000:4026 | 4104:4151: -0.18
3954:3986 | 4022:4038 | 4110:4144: -0.19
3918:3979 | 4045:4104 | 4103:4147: -0.05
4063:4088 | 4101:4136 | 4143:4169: 0.08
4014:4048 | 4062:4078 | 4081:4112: -0.13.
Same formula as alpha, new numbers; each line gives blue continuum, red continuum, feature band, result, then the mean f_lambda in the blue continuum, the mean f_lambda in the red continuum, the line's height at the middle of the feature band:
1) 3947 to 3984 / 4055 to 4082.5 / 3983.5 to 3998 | -2.9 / 15.6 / 20.7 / 16.8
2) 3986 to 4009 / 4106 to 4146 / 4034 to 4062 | 0.2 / 20.9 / 19.6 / 20.4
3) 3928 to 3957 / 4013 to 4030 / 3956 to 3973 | 3.4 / 16.7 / 20.5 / 17.7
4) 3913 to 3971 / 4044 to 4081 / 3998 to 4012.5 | -2.0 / 16.5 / 20.3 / 18.5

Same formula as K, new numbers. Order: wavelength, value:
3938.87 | 14.8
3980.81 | 17.8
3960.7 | 14.3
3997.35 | 20.1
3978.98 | 17.3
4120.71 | 17.8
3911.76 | 18.8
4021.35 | 18.7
